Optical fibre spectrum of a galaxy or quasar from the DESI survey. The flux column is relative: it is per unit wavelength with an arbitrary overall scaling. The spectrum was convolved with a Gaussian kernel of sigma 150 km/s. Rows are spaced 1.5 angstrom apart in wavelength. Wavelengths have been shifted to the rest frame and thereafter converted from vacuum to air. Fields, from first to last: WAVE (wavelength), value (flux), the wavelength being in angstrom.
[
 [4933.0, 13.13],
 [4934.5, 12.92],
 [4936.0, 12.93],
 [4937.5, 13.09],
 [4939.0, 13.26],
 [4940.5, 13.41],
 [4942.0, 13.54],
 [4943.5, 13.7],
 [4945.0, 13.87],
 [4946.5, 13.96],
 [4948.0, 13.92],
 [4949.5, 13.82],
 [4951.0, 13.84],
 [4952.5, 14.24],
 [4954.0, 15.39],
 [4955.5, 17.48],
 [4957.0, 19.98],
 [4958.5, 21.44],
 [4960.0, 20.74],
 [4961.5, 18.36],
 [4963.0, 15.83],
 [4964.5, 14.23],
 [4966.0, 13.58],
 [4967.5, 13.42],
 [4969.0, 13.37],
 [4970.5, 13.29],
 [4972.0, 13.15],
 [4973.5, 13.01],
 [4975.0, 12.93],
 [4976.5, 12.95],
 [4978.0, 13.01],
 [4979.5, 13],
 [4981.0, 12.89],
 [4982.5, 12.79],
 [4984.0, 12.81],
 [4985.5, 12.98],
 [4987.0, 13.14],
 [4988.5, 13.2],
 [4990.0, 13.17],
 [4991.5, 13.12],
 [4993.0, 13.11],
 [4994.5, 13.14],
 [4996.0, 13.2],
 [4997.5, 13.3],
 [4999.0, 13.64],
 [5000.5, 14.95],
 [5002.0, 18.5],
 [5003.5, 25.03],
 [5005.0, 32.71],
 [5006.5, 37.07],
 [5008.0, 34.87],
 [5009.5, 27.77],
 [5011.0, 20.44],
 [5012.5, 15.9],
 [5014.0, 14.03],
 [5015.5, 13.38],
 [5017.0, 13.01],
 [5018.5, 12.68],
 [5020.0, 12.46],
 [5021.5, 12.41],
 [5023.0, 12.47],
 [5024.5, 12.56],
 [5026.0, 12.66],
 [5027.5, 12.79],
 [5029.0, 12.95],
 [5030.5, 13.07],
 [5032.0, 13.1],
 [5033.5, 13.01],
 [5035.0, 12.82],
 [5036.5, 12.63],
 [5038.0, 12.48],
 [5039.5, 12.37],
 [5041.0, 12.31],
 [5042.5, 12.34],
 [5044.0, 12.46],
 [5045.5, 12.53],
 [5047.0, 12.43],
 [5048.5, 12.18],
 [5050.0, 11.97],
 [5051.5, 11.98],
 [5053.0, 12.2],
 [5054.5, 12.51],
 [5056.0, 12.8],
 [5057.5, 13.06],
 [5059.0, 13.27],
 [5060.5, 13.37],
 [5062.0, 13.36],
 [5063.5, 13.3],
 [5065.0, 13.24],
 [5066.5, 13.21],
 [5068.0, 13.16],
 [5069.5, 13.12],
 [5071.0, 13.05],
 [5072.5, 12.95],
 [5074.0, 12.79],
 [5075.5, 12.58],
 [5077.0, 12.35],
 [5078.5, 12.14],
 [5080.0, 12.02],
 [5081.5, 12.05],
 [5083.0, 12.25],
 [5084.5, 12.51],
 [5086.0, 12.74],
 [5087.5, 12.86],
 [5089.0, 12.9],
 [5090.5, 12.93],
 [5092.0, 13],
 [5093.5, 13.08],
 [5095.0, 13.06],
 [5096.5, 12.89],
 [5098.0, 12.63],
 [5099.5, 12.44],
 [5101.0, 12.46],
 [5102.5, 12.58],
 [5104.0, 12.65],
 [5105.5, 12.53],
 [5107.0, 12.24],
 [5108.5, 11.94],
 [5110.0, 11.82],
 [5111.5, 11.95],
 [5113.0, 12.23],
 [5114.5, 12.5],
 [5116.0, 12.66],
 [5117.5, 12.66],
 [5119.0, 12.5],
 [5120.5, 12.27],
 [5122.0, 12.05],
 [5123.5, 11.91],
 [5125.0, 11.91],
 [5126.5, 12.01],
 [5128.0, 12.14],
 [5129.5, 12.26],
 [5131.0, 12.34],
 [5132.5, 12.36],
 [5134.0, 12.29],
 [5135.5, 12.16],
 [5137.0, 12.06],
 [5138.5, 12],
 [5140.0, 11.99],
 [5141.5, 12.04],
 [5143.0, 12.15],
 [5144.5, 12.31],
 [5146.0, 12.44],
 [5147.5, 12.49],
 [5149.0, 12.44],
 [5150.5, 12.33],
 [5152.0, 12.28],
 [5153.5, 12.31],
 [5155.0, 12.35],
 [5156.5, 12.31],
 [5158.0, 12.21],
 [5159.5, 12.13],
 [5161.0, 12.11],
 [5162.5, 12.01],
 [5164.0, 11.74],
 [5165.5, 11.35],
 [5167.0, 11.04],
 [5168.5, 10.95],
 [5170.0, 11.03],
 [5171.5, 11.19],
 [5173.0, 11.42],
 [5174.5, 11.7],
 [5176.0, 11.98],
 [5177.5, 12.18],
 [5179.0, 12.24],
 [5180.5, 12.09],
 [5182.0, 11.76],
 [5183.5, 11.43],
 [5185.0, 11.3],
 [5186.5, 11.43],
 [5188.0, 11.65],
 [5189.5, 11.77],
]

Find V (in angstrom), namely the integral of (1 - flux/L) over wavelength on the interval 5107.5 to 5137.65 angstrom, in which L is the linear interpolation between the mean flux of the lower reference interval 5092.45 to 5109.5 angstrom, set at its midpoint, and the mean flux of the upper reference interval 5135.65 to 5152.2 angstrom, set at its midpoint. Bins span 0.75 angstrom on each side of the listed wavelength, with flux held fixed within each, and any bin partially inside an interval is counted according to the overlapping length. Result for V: 0.5 angstrom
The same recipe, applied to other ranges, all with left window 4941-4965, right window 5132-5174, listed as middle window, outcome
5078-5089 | 0.8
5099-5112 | 0.6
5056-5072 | 0.6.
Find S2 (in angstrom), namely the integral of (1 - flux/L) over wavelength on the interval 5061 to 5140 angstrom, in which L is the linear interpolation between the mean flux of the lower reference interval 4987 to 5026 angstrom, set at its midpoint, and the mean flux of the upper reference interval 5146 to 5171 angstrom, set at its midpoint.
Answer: 8.1 angstrom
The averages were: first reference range 17.3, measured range 12.5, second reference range 11.9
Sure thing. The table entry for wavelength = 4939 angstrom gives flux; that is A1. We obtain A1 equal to 13.26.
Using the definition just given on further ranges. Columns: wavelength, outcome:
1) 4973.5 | 13.01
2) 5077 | 12.35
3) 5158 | 12.21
